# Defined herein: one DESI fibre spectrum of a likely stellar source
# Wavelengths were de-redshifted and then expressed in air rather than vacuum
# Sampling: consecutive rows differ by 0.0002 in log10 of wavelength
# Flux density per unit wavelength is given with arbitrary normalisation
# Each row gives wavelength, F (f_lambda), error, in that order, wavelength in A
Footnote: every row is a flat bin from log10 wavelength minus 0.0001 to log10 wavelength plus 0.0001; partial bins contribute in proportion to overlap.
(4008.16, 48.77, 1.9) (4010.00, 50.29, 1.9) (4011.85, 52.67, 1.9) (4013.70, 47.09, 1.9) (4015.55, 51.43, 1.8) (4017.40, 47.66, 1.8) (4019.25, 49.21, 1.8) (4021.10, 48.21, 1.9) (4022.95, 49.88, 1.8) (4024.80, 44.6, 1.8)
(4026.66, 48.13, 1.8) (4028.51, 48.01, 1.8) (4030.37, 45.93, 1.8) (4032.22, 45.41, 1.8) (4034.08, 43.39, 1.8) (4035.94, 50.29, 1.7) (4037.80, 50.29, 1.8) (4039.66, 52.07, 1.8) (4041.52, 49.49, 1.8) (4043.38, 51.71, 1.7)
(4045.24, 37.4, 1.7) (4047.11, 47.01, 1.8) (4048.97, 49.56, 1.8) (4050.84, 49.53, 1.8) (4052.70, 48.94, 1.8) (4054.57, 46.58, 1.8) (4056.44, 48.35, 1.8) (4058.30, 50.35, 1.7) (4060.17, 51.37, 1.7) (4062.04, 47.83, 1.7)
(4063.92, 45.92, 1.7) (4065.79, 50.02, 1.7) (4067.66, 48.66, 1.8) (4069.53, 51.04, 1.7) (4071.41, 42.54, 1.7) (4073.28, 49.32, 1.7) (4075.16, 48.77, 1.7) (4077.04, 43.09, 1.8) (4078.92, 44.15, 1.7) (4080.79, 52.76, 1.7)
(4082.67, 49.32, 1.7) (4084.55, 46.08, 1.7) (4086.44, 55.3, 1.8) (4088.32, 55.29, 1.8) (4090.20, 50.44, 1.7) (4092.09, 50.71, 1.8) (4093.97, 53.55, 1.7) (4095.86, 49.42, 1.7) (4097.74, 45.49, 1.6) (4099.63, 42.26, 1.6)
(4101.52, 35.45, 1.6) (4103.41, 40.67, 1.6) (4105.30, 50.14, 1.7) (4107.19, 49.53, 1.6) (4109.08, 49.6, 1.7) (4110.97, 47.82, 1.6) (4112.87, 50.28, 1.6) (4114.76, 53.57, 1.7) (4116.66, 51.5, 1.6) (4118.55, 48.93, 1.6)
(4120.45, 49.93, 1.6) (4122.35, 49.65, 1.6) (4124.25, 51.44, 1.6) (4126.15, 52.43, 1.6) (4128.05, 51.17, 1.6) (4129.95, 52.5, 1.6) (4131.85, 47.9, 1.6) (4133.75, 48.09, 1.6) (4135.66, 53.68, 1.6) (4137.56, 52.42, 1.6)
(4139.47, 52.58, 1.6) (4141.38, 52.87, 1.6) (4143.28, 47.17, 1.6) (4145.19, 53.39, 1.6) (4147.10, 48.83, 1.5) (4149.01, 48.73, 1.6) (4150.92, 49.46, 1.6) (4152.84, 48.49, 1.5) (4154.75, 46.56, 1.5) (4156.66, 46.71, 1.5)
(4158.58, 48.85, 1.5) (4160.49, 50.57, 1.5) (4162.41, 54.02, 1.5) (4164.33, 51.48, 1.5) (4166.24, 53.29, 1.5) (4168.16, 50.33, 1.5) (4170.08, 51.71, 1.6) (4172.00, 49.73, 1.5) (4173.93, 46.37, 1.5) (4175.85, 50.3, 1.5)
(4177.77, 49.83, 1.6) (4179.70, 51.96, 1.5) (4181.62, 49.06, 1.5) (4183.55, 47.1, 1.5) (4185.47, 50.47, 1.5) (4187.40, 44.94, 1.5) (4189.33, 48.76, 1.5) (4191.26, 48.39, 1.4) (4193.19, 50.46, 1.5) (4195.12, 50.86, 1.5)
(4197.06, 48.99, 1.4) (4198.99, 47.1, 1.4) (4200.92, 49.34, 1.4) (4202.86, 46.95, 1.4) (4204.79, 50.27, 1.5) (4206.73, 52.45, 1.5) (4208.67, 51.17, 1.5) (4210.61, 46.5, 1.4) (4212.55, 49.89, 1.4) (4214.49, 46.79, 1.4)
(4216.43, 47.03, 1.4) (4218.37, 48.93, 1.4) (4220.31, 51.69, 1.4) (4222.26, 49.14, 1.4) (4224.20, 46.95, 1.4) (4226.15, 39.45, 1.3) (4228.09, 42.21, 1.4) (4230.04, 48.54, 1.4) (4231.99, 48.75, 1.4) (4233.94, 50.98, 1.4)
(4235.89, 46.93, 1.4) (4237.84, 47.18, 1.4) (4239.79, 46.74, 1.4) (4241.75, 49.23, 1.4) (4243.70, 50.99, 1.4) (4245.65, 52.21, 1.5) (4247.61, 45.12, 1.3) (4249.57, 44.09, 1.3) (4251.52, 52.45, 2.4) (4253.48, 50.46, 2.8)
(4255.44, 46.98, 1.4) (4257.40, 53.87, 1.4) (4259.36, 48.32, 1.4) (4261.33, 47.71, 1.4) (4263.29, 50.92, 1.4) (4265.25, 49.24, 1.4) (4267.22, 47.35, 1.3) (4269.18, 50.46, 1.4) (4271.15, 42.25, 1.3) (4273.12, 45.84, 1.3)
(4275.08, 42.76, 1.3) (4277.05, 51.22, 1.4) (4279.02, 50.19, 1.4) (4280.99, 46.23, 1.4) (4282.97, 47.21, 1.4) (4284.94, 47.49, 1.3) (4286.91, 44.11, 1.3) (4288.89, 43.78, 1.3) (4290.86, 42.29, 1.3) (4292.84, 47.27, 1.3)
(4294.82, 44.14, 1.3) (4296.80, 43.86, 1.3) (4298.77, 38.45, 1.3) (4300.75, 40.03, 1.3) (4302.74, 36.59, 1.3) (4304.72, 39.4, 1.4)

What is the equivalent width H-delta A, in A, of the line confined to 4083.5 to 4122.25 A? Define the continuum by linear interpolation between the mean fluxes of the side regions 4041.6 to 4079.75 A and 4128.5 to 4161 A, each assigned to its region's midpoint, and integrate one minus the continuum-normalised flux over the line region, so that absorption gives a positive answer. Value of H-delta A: -0.01 A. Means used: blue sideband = 47.7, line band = 48.8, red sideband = 49.9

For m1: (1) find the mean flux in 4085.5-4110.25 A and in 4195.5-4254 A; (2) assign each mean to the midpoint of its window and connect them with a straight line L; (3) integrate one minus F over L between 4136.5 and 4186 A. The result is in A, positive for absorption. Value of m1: -1.8 A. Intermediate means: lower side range 48.3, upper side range 48.3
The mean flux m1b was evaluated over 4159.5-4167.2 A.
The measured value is 52.4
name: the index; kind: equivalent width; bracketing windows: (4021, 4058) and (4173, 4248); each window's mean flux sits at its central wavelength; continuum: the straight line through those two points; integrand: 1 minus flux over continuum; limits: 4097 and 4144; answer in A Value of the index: -1.0 A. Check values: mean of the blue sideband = 47.8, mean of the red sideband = 48.5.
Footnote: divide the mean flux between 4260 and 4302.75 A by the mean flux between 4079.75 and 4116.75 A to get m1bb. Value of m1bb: 0.93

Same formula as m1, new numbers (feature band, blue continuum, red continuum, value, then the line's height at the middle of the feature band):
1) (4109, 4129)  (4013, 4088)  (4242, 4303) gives -1.2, 47.8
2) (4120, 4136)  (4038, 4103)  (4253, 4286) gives -0.8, 48.2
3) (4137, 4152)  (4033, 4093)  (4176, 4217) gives -0.5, 48.9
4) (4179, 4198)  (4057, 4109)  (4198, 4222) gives -0.1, 48.9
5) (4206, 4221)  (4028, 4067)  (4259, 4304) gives -1.0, 46.2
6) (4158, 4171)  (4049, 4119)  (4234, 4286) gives -0.8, 48.4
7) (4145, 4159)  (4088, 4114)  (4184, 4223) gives -0.1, 48.4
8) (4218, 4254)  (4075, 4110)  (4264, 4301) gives -1.4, 46.2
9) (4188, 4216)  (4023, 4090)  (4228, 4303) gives -1.0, 47.3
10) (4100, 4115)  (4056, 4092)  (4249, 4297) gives 0.6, 48.7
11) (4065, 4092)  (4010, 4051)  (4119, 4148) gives 0.2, 49.4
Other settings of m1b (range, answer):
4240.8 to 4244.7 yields 50.2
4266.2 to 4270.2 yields 48.8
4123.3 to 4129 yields 51.7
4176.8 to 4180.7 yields 50.9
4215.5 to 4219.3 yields 48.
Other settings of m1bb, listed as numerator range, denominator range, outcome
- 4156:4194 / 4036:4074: 1.03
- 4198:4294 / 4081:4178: 0.96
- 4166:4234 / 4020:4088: 1.01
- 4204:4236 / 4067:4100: 0.98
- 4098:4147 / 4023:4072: 1.03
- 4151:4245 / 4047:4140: 1.00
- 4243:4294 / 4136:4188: 0.95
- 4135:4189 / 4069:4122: 1.03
